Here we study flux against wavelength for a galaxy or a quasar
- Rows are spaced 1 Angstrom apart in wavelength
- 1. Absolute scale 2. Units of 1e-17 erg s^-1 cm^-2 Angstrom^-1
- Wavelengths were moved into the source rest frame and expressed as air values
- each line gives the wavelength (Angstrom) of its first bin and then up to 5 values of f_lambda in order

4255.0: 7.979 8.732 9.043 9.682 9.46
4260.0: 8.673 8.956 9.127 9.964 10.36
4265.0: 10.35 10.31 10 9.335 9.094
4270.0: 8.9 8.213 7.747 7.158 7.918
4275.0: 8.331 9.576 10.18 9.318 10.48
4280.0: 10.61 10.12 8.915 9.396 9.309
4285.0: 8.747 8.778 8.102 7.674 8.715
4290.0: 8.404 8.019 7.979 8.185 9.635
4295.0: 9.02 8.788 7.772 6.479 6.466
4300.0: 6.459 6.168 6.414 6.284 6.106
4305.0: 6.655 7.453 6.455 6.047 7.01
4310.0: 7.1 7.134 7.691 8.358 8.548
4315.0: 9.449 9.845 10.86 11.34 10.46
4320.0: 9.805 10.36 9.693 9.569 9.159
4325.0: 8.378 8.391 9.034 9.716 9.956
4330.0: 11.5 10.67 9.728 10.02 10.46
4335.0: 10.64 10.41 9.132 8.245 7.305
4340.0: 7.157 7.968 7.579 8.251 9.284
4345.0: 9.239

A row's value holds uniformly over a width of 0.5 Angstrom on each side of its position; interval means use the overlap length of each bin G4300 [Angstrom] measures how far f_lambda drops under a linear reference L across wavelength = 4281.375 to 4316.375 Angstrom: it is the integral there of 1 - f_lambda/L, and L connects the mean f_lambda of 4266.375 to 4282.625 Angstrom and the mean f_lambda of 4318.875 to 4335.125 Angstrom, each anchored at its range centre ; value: 6.0 Angstrom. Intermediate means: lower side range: 9.13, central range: 7.82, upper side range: 9.82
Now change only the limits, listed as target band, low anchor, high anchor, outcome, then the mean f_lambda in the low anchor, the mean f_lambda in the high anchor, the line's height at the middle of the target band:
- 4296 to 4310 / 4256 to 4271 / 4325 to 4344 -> 3.9 Angstrom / 9.45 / 9.21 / 9.32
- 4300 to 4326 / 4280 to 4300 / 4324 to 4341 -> 2.2 Angstrom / 8.45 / 9.37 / 8.95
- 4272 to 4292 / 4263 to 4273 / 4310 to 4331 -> 1.0 Angstrom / 9.29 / 9.43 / 9.33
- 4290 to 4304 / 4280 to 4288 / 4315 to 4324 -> 2.9 Angstrom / 9.06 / 10.1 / 9.46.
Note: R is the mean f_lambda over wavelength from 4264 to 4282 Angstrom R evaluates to 9.29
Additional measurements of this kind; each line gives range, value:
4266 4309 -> 8.23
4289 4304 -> 7.57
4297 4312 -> 6.66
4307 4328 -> 8.87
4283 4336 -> 8.58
